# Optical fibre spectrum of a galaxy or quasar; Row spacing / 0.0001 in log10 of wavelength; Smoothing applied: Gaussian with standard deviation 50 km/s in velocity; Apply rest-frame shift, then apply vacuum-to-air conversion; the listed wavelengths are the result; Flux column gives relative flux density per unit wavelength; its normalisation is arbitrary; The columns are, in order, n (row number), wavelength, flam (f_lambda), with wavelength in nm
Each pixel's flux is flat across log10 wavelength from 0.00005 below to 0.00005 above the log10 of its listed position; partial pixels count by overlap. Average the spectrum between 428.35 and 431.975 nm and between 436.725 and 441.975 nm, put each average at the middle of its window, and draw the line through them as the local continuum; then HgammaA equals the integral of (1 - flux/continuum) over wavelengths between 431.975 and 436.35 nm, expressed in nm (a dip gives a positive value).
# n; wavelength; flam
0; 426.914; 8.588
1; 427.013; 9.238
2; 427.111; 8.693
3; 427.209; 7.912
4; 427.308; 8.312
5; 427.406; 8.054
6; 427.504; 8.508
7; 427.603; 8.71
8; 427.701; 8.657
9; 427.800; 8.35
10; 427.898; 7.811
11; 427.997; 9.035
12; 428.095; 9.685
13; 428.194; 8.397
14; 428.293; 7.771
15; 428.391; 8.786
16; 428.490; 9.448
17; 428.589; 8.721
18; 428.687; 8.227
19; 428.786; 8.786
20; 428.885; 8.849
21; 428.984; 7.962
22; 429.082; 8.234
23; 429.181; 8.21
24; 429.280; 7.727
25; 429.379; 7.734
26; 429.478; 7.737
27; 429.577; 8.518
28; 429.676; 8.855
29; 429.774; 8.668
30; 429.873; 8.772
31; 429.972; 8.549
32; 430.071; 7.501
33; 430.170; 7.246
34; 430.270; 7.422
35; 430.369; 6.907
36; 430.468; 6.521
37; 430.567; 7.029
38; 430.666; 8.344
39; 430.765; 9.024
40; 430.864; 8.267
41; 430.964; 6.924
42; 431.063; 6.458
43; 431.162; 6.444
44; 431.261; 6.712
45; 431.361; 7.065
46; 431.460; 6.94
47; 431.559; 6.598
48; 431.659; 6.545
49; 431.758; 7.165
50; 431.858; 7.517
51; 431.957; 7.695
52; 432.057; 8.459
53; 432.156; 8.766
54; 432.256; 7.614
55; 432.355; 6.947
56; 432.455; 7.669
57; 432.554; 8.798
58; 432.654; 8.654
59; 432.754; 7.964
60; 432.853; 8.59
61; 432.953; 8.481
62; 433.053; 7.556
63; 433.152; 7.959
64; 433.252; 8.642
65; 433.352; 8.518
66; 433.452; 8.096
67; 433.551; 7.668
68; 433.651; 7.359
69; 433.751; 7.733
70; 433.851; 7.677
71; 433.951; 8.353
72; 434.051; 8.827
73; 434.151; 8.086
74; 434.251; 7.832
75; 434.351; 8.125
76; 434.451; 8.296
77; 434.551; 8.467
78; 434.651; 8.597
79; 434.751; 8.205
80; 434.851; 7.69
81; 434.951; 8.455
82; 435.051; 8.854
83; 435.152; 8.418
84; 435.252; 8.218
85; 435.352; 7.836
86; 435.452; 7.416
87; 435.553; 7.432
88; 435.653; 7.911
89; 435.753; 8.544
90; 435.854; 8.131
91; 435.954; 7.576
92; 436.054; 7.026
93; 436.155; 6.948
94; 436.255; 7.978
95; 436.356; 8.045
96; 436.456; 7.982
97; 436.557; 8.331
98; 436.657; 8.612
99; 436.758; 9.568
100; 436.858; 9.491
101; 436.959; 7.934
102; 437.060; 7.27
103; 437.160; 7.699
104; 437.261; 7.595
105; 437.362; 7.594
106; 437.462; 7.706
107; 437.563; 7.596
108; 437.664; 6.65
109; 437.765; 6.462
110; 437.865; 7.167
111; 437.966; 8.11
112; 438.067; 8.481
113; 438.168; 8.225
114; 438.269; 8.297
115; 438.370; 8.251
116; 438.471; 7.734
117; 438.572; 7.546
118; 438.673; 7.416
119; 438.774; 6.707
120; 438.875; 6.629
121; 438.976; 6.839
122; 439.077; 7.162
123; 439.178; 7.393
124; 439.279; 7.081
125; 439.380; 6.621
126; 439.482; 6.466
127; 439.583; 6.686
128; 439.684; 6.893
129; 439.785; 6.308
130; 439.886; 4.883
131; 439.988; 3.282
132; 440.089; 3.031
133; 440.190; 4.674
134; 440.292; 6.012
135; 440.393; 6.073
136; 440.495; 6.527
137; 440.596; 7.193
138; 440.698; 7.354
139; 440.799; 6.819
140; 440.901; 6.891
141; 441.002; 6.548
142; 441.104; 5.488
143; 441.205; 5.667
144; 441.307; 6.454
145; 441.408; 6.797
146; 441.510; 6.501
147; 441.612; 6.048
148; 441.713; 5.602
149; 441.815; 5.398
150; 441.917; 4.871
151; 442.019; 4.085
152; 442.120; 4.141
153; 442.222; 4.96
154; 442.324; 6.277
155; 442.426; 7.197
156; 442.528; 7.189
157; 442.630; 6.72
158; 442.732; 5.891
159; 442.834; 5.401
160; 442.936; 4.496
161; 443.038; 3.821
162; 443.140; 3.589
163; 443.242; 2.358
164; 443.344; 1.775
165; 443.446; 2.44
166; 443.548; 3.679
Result -0.42 nm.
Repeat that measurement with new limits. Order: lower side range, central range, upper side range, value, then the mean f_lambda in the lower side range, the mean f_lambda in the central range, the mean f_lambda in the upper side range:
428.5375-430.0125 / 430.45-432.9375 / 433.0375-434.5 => 0.190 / 8.37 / 7.58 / 8.06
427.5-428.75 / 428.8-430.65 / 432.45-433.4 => 0.127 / 8.63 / 7.94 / 8.31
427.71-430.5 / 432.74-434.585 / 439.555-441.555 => -0.193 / 8.24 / 8.12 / 6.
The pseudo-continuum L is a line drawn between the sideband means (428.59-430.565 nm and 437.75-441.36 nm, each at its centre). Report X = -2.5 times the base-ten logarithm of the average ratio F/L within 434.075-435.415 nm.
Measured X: -0.13 mag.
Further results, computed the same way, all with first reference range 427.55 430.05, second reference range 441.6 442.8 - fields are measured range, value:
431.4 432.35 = 0.05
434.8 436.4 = -0.12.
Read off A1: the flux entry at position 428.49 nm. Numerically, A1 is 9.448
